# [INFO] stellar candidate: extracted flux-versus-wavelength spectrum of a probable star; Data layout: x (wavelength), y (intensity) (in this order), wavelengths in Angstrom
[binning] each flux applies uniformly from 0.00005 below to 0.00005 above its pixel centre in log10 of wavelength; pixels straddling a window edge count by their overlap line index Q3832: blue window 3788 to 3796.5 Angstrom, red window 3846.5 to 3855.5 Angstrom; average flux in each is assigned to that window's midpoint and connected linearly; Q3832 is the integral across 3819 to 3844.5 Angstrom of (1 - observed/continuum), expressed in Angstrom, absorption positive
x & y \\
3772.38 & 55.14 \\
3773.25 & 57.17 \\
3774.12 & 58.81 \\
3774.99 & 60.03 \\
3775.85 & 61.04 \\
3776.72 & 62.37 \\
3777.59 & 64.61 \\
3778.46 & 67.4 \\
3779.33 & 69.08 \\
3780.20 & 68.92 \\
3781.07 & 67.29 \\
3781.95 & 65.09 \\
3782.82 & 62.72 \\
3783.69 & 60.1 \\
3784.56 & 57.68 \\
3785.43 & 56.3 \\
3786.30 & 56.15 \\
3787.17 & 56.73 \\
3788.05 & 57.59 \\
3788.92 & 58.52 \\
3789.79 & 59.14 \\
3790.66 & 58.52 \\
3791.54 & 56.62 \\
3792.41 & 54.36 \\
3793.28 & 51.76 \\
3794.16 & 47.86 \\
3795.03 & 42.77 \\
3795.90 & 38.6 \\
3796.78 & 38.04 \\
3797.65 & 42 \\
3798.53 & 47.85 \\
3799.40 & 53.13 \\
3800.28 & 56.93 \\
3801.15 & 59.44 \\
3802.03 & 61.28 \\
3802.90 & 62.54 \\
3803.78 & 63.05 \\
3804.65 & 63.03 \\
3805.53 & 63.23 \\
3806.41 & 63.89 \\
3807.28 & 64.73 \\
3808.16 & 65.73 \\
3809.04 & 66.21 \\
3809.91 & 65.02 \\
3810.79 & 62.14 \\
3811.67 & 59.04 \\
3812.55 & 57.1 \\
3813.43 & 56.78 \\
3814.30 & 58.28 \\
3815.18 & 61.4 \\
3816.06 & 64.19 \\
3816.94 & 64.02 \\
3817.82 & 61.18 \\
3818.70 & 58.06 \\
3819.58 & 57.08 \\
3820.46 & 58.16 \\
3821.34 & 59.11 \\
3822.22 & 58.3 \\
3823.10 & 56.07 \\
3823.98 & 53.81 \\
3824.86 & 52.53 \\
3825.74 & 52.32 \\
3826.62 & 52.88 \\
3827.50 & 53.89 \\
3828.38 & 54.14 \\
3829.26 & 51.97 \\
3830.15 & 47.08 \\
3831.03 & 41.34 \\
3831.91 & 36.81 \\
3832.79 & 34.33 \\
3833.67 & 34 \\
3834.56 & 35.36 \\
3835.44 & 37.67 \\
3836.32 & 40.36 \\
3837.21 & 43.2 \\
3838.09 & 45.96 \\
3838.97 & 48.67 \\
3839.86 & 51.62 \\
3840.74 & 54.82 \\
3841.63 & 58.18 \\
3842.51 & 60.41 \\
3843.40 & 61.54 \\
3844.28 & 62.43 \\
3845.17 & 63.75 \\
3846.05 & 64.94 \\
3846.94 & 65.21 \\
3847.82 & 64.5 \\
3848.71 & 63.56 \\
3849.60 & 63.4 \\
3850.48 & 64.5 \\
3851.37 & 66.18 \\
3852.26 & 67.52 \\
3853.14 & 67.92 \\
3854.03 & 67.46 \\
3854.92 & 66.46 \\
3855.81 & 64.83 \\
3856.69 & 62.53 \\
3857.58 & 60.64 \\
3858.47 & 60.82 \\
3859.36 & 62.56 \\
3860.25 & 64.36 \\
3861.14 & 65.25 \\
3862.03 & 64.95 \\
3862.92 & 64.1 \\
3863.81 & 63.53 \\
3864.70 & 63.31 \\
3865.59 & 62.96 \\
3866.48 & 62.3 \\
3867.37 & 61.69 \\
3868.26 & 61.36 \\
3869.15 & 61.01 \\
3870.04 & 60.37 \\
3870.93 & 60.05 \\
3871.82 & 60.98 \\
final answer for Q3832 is 4.6 Angstrom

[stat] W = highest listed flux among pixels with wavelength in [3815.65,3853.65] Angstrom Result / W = 67.92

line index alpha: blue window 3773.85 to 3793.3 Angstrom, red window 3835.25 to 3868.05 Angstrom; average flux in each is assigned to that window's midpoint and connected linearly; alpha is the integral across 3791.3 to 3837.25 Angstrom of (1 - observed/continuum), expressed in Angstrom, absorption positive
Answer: 5.3 Angstrom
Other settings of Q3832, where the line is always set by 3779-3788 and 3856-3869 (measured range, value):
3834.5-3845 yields 2.0 Angstrom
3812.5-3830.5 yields 1.6 Angstrom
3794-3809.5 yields 1.6 Angstrom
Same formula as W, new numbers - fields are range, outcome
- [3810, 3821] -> 64.19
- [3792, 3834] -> 66.21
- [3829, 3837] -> 51.97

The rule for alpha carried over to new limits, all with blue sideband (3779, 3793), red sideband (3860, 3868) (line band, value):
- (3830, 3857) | 3.3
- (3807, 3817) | -0.1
